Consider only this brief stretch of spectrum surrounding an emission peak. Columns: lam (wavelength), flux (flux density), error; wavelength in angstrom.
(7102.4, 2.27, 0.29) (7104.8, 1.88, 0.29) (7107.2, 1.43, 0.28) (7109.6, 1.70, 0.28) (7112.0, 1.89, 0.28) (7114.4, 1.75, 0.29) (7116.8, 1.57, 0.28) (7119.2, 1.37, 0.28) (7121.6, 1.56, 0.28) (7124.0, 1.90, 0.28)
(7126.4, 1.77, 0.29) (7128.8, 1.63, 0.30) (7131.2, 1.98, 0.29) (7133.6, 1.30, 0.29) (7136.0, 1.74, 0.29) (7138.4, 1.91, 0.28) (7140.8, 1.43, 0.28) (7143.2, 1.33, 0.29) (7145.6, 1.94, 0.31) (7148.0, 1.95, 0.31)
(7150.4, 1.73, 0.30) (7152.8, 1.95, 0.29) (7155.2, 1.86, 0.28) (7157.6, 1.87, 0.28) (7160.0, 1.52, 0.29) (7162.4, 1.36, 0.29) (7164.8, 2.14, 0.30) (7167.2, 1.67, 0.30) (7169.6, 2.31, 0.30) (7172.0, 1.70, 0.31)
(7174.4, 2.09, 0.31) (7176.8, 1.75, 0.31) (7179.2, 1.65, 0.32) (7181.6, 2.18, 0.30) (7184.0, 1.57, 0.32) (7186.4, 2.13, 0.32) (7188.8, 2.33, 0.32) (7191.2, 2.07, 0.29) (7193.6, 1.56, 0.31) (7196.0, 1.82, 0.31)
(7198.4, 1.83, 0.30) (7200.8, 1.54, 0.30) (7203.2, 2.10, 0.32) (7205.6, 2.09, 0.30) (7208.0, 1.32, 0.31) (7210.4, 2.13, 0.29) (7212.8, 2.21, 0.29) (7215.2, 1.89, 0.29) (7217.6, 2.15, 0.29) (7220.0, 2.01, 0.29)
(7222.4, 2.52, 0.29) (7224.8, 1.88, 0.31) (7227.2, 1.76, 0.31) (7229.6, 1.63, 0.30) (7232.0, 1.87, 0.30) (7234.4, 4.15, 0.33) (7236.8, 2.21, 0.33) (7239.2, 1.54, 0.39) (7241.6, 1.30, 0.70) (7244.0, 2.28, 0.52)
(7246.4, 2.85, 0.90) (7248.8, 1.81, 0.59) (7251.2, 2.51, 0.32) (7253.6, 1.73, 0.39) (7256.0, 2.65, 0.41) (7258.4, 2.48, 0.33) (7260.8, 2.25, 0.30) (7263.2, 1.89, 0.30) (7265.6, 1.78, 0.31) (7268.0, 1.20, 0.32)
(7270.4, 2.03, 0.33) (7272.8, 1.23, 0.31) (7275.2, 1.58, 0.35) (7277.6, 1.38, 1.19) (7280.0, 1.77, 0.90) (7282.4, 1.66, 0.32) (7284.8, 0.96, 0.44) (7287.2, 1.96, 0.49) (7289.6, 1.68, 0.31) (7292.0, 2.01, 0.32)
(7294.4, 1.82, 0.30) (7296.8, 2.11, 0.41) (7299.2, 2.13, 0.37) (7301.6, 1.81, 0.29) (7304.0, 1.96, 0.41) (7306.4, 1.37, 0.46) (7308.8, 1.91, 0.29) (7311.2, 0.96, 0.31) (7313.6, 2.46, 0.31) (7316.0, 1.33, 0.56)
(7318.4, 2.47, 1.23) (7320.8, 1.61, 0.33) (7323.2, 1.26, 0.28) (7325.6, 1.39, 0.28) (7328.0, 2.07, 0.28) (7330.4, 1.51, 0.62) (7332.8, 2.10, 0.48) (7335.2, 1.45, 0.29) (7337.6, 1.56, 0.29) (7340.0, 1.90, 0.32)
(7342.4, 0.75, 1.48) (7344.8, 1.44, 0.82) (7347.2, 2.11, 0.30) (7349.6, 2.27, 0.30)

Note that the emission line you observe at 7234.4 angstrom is Halpha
